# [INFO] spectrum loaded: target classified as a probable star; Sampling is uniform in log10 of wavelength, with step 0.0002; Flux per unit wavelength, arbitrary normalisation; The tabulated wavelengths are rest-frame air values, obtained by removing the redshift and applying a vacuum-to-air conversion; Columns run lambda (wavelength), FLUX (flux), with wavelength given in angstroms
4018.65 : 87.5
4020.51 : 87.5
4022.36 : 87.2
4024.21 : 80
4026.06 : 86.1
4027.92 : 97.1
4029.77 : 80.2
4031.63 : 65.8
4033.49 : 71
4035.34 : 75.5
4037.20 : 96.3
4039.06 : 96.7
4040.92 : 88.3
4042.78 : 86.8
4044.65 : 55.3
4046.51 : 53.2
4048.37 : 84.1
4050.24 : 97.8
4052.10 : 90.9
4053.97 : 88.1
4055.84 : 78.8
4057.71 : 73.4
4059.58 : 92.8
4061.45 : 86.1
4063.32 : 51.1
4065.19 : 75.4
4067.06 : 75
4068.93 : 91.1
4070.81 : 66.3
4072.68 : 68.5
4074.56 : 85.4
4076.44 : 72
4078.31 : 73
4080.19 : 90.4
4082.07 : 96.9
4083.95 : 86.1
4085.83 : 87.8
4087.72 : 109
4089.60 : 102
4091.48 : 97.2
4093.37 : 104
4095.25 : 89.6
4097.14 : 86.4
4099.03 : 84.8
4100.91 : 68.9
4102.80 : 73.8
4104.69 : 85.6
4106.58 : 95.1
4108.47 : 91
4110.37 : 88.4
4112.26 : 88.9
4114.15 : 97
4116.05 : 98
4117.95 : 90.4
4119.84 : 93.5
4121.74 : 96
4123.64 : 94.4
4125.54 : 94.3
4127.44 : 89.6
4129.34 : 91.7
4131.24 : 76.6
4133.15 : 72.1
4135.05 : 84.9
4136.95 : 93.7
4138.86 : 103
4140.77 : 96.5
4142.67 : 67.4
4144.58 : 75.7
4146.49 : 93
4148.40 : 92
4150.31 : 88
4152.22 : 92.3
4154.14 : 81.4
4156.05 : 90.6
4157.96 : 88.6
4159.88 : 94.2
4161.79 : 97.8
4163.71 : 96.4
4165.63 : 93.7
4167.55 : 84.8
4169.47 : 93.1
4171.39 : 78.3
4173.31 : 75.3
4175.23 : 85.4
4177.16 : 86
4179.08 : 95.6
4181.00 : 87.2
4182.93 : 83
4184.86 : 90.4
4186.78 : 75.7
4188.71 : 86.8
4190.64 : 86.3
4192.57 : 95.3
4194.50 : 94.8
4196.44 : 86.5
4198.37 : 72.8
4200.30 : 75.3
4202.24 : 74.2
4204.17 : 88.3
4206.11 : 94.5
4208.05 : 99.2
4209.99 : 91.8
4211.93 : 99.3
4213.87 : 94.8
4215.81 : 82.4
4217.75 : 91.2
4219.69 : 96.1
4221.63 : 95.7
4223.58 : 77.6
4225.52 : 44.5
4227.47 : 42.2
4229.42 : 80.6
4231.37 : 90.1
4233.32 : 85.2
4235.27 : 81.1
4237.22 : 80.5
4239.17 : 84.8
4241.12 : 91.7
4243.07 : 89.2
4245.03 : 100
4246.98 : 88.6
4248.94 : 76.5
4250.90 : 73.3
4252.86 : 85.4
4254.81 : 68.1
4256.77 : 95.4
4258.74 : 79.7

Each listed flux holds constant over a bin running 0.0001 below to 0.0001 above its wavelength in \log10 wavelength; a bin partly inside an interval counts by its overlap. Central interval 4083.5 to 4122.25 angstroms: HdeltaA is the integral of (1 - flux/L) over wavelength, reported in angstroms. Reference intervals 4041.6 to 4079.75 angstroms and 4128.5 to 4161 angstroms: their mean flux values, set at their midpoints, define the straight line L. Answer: -4.1 angstroms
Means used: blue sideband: 77.5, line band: 91.1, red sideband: 87.2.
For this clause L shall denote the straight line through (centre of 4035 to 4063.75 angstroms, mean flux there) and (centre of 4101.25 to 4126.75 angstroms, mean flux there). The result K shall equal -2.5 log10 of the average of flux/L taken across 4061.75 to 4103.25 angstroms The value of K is 0.035 mag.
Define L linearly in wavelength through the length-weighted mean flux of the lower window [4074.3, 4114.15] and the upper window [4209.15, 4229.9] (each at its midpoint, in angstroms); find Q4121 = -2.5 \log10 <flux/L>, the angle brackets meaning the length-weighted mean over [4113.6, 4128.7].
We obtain -0.08 mag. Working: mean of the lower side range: 88.7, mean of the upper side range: 81.4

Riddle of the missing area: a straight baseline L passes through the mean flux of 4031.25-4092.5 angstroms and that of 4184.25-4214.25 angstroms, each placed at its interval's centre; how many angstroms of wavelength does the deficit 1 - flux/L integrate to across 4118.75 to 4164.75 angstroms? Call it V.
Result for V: -2.1 angstroms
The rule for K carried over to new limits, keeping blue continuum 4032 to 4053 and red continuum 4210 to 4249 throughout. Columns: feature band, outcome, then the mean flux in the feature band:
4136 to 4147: -0.069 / 88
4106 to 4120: -0.131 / 92.7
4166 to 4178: -0.015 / 84.3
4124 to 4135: -0.038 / 85.4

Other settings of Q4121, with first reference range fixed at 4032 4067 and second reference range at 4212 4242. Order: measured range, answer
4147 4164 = -0.128 mag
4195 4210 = -0.048 mag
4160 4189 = -0.082 mag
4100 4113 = -0.054 mag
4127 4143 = -0.079 mag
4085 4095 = -0.233 mag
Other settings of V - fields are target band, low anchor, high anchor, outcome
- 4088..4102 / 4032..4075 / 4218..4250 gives -1.99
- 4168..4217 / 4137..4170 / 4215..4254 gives -0.53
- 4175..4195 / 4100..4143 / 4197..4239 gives -0.71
